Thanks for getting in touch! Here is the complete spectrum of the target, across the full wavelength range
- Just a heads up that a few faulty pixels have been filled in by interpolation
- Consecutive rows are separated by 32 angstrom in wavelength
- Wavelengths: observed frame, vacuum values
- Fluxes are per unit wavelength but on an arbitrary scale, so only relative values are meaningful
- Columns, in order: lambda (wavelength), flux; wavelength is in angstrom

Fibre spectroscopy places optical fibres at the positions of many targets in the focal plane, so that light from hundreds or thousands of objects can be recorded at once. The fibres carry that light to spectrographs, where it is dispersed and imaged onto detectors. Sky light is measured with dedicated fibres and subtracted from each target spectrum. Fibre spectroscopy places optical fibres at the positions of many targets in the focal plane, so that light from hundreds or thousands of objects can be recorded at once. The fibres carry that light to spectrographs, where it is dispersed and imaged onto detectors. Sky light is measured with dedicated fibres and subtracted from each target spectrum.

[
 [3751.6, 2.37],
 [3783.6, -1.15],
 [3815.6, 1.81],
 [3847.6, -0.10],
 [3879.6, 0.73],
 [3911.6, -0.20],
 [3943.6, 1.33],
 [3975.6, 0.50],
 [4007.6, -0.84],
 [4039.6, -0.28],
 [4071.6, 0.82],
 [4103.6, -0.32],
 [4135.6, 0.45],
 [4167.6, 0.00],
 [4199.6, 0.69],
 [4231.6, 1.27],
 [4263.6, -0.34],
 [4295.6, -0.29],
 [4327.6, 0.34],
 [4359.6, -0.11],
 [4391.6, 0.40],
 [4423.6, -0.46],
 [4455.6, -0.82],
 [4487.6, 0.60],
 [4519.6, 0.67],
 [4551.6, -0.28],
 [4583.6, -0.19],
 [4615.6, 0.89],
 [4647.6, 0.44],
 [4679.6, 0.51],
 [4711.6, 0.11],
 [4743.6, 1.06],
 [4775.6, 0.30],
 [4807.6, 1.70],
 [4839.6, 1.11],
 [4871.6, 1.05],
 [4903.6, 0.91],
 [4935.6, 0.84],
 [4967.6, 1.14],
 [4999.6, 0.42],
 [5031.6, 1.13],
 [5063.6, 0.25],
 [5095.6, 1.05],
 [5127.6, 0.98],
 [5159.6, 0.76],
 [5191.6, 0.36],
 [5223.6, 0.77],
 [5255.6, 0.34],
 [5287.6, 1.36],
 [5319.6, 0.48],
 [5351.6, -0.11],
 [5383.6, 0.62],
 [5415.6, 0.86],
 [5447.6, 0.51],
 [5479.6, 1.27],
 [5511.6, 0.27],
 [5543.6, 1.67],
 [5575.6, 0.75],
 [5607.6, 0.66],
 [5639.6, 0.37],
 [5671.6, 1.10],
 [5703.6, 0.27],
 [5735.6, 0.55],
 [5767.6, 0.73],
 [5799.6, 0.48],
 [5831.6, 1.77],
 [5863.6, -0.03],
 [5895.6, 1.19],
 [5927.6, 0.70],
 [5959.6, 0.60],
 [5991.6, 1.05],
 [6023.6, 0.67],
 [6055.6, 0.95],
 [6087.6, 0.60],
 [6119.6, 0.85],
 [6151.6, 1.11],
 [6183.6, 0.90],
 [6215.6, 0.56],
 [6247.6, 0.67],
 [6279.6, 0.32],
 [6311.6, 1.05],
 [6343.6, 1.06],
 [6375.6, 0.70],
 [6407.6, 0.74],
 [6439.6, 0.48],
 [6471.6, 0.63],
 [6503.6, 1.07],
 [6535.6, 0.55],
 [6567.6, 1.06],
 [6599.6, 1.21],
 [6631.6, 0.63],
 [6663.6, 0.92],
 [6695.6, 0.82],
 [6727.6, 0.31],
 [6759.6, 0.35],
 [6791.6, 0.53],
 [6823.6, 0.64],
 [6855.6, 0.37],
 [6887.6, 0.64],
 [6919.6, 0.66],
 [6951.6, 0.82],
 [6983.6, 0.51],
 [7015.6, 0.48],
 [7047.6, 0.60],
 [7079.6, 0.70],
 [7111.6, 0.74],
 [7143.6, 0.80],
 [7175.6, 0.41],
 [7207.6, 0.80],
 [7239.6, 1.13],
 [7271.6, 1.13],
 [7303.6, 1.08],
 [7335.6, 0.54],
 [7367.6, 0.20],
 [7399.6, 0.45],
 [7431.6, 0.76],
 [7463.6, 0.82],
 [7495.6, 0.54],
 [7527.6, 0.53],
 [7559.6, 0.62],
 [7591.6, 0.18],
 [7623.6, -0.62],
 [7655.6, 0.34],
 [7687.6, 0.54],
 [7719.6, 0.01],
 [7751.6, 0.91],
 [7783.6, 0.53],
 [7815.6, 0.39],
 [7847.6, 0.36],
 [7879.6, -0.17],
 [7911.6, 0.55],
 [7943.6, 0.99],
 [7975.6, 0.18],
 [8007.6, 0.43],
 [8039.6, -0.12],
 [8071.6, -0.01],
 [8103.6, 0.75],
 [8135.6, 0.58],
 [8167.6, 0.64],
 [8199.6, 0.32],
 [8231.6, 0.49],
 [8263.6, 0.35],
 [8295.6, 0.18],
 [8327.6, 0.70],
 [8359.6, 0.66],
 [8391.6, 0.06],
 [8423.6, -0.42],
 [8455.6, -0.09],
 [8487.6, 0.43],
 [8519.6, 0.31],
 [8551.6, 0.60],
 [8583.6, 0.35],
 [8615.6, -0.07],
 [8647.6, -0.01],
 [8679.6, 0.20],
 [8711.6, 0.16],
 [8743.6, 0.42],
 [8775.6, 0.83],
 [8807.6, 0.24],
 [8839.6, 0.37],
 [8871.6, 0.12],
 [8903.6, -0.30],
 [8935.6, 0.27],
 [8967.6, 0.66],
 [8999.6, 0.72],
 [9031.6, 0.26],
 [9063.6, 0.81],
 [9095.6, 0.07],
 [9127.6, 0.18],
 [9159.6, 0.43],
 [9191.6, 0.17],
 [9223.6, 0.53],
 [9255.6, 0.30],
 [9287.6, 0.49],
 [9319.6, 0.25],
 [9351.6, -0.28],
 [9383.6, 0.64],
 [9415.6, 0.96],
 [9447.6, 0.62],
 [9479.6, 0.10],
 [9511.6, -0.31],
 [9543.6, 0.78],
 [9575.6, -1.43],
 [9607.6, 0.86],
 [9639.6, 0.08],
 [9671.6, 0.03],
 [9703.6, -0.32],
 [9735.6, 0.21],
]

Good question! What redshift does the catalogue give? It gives 0.211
